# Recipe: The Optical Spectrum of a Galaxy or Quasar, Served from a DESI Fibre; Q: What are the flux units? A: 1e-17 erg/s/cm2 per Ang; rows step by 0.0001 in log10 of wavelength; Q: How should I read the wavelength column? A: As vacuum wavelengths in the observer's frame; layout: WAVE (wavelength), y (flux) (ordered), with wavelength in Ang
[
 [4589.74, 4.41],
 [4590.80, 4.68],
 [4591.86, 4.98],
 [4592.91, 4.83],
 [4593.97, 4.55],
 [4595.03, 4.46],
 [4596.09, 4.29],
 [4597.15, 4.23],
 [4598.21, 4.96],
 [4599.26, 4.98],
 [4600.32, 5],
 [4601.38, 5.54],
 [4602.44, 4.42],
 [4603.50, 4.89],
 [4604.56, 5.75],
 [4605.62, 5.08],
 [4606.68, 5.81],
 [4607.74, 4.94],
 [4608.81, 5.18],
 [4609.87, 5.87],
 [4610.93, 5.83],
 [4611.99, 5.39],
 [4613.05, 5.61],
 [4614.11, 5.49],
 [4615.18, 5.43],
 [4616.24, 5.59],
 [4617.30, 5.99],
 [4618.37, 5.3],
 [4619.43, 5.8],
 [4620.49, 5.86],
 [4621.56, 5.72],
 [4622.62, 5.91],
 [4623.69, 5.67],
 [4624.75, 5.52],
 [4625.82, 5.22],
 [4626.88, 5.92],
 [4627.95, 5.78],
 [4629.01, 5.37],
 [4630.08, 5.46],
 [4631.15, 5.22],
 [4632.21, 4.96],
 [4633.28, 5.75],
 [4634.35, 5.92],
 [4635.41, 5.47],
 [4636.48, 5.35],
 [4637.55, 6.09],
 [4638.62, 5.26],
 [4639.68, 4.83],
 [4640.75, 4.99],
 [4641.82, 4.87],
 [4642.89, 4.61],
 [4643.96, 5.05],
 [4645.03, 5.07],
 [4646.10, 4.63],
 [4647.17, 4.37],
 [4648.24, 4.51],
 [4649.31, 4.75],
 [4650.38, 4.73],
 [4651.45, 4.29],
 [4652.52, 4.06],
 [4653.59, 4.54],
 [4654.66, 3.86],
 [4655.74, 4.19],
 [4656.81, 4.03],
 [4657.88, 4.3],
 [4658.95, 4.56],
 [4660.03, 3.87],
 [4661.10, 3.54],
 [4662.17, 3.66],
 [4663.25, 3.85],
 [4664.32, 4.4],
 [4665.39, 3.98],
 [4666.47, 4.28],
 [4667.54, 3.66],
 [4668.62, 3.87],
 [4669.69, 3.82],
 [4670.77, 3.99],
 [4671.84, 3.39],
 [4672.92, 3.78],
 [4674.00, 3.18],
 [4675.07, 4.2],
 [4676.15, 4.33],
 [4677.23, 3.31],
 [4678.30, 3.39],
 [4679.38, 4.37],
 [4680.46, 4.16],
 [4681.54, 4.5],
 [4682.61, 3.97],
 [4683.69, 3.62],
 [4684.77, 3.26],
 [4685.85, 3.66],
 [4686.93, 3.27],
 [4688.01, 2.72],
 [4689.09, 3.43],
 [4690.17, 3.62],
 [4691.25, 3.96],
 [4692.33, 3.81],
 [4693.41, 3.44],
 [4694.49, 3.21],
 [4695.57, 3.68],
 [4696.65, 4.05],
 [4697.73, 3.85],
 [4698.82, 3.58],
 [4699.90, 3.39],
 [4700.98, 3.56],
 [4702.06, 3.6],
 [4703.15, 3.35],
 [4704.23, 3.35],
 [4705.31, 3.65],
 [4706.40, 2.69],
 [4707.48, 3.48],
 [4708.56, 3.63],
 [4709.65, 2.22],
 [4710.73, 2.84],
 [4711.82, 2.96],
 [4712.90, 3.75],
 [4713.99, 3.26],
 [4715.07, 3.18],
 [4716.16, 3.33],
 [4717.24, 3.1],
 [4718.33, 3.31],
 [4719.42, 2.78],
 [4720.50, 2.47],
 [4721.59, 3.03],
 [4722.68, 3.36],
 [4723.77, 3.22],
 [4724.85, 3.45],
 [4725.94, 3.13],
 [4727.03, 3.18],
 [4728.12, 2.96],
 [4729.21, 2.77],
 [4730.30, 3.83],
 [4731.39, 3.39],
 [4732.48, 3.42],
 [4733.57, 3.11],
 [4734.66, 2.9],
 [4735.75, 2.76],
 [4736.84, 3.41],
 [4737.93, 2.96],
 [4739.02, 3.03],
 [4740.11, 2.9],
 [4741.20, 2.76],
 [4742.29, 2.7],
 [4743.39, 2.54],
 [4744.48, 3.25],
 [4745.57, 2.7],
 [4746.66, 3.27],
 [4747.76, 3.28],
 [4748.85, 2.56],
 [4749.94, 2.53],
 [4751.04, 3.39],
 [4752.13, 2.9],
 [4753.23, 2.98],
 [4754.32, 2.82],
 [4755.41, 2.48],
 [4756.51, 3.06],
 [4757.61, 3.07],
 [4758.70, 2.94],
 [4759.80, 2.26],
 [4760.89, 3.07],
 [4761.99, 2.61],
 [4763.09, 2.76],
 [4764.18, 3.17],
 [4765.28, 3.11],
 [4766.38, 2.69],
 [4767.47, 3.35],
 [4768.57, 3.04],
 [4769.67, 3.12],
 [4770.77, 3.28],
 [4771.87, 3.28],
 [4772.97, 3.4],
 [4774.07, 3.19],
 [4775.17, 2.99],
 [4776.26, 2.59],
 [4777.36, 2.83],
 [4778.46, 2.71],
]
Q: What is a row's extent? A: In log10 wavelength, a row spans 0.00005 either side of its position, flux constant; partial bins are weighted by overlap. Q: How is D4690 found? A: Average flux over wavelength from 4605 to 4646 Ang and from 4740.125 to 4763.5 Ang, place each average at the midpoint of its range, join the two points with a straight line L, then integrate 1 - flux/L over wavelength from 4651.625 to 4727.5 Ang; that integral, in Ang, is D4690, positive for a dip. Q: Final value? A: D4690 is 9.7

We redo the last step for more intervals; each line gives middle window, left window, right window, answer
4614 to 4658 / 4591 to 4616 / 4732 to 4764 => -4.9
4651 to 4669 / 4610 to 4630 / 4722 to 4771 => 2.8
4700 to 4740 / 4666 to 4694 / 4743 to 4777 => 2.0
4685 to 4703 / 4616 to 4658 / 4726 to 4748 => 1.8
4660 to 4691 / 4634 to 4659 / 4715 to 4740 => 3.1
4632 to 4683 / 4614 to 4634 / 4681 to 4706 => 2.7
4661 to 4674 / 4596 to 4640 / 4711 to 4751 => 1.6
